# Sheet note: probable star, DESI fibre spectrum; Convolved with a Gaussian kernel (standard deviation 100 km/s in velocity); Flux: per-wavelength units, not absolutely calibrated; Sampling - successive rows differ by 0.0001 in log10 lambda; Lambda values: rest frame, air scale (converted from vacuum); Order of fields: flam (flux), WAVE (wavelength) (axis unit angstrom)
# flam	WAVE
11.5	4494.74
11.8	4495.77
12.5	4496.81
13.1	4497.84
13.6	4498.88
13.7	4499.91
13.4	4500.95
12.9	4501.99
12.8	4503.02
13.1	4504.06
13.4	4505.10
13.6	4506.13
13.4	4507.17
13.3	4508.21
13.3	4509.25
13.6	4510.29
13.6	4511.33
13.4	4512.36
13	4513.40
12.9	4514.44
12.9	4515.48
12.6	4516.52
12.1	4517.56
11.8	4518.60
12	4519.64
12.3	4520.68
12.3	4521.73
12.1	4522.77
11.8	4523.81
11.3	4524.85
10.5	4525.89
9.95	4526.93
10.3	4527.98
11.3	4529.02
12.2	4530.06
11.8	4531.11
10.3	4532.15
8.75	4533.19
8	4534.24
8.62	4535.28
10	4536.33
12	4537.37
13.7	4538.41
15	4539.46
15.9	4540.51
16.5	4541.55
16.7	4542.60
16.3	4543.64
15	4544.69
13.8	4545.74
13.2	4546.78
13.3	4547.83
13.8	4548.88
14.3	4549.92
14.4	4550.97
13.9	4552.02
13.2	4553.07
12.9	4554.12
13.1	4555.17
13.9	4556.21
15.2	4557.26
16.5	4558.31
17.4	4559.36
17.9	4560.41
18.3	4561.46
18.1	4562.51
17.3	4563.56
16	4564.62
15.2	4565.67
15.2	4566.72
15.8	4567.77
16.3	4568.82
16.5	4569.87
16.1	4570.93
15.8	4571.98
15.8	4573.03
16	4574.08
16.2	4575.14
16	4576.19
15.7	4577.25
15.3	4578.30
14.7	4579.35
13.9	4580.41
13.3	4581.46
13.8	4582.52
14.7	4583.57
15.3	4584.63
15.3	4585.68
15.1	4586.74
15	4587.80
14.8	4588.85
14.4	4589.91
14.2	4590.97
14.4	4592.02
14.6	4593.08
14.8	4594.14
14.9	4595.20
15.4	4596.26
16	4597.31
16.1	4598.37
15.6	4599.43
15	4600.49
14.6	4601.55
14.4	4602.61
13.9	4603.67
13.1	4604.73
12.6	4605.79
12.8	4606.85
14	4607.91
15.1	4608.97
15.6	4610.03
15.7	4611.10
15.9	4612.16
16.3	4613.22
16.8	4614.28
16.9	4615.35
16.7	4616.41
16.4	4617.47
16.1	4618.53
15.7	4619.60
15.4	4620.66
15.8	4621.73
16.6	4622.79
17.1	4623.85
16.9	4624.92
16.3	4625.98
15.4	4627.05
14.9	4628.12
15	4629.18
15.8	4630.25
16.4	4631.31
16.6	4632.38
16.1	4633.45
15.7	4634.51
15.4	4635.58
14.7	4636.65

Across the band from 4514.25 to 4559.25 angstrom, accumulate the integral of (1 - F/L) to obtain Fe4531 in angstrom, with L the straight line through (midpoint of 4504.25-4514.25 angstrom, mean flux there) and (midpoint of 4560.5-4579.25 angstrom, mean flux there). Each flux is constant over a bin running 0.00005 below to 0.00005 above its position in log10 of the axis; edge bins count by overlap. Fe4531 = 5.8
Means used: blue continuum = 13.4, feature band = 12.8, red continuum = 16.2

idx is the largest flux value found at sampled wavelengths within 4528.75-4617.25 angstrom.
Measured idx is 18.3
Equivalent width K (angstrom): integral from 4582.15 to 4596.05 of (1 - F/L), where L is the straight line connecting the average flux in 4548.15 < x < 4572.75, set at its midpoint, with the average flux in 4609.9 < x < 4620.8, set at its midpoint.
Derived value 1.0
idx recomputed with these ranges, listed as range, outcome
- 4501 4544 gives 16.7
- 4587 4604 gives 16.1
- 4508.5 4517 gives 13.6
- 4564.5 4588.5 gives 16.5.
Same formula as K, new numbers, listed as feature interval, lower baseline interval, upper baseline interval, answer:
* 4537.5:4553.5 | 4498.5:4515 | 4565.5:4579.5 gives 0.25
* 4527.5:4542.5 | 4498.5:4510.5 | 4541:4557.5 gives 2.29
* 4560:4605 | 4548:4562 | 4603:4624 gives -0.65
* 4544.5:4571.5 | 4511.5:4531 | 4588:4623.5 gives -3.81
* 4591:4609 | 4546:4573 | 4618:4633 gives 1.39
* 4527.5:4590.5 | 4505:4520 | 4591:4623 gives -1.40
